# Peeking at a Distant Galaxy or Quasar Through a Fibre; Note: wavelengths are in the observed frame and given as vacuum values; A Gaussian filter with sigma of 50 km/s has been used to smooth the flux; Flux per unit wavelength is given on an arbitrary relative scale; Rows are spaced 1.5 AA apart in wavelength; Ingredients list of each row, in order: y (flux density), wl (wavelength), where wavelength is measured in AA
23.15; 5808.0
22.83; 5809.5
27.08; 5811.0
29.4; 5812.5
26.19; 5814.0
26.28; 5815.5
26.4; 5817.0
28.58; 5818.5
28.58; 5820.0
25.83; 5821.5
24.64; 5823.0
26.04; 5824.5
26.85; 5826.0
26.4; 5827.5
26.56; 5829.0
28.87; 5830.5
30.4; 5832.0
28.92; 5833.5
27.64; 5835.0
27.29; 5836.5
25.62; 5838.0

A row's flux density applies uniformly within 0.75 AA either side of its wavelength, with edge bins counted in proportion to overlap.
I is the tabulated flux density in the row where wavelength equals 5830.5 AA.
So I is 28.87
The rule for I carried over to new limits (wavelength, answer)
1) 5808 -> 23.15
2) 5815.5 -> 26.28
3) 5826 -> 26.85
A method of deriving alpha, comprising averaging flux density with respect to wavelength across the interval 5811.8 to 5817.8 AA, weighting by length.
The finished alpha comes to 27.1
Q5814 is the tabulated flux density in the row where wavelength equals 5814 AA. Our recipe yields 26.19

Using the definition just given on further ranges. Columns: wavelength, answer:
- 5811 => 27.08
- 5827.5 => 26.4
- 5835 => 27.64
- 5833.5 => 28.92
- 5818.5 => 28.58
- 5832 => 30.4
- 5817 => 26.4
